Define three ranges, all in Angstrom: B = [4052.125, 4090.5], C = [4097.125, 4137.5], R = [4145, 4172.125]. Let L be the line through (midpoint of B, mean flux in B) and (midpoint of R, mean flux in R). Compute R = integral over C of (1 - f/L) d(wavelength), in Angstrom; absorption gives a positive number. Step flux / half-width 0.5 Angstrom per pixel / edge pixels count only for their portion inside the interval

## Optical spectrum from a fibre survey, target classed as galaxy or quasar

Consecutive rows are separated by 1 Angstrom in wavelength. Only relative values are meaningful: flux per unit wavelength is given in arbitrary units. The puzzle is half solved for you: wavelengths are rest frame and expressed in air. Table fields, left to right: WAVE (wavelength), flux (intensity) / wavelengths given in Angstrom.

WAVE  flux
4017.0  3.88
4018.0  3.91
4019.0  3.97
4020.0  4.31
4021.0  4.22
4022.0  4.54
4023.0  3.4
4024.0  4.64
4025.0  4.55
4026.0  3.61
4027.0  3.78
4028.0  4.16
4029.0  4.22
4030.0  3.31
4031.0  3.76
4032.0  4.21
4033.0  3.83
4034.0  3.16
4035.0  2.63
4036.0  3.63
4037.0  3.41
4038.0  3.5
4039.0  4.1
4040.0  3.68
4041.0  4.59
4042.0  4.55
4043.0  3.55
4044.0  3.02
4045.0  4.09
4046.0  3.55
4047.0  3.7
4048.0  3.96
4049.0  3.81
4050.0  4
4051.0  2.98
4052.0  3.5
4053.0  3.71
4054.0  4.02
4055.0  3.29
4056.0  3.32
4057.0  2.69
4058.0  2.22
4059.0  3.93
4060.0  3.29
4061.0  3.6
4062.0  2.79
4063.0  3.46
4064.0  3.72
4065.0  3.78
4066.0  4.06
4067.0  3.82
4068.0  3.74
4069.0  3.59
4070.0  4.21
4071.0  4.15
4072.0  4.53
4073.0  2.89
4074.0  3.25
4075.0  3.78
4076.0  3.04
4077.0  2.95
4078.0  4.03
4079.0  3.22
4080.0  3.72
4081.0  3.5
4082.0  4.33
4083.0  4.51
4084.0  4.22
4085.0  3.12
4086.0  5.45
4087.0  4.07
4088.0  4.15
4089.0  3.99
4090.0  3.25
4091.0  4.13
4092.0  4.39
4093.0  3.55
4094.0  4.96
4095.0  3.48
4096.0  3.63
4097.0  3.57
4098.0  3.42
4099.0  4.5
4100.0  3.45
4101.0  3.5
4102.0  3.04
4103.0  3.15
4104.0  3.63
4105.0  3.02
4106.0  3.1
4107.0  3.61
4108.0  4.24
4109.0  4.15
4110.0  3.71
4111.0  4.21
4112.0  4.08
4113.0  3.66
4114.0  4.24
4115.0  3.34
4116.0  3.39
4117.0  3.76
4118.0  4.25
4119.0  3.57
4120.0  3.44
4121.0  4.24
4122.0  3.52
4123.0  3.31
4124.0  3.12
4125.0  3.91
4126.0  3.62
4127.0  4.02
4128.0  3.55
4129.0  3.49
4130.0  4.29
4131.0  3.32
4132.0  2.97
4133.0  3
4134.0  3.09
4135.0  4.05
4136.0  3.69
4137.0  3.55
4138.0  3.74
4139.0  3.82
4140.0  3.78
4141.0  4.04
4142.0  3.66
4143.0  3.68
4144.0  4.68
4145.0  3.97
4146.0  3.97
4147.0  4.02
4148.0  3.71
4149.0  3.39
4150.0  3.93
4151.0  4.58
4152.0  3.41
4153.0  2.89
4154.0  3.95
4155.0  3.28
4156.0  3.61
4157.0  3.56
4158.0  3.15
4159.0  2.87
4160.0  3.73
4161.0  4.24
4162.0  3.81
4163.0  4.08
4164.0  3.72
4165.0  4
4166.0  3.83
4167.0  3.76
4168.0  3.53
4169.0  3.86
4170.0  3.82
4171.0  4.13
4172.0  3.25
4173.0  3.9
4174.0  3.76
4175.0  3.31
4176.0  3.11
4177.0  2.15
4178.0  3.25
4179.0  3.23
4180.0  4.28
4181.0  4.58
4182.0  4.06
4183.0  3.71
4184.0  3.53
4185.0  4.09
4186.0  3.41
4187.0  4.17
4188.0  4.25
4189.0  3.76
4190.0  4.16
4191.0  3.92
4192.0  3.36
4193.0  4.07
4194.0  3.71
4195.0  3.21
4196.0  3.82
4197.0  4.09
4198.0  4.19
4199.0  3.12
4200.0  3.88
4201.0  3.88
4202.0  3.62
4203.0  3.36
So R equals 0.7 Angstrom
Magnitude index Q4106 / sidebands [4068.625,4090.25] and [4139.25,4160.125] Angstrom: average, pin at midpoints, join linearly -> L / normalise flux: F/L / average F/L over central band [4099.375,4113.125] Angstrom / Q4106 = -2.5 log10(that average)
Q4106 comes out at 0.05 mag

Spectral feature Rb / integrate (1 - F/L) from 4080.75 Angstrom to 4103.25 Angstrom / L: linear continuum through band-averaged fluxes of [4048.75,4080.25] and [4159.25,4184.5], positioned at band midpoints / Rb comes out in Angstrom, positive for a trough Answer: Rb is -2.0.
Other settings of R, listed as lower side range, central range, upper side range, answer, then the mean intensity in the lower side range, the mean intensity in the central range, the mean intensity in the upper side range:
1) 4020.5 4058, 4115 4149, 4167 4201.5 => 0.3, 3.73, 3.69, 3.72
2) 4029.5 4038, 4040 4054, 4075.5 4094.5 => -0.7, 3.49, 3.78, 3.93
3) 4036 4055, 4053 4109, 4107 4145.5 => 1.0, 3.75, 3.68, 3.74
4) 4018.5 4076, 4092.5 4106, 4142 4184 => 0.4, 3.71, 3.59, 3.7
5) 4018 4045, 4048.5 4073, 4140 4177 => 1.6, 3.86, 3.58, 3.71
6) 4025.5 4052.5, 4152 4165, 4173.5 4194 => 0.4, 3.71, 3.58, 3.71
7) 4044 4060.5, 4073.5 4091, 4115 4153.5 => -1.2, 3.49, 3.81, 3.69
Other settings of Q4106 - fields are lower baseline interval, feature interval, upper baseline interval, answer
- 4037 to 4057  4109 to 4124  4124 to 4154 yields -0.01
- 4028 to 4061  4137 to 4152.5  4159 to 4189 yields -0.05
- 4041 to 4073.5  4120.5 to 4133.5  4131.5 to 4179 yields 0.02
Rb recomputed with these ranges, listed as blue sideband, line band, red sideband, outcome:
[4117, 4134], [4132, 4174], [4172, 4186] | -1.5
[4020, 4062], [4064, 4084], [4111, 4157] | -0.3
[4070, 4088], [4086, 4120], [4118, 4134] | -0.8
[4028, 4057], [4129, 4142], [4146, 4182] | 0.2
